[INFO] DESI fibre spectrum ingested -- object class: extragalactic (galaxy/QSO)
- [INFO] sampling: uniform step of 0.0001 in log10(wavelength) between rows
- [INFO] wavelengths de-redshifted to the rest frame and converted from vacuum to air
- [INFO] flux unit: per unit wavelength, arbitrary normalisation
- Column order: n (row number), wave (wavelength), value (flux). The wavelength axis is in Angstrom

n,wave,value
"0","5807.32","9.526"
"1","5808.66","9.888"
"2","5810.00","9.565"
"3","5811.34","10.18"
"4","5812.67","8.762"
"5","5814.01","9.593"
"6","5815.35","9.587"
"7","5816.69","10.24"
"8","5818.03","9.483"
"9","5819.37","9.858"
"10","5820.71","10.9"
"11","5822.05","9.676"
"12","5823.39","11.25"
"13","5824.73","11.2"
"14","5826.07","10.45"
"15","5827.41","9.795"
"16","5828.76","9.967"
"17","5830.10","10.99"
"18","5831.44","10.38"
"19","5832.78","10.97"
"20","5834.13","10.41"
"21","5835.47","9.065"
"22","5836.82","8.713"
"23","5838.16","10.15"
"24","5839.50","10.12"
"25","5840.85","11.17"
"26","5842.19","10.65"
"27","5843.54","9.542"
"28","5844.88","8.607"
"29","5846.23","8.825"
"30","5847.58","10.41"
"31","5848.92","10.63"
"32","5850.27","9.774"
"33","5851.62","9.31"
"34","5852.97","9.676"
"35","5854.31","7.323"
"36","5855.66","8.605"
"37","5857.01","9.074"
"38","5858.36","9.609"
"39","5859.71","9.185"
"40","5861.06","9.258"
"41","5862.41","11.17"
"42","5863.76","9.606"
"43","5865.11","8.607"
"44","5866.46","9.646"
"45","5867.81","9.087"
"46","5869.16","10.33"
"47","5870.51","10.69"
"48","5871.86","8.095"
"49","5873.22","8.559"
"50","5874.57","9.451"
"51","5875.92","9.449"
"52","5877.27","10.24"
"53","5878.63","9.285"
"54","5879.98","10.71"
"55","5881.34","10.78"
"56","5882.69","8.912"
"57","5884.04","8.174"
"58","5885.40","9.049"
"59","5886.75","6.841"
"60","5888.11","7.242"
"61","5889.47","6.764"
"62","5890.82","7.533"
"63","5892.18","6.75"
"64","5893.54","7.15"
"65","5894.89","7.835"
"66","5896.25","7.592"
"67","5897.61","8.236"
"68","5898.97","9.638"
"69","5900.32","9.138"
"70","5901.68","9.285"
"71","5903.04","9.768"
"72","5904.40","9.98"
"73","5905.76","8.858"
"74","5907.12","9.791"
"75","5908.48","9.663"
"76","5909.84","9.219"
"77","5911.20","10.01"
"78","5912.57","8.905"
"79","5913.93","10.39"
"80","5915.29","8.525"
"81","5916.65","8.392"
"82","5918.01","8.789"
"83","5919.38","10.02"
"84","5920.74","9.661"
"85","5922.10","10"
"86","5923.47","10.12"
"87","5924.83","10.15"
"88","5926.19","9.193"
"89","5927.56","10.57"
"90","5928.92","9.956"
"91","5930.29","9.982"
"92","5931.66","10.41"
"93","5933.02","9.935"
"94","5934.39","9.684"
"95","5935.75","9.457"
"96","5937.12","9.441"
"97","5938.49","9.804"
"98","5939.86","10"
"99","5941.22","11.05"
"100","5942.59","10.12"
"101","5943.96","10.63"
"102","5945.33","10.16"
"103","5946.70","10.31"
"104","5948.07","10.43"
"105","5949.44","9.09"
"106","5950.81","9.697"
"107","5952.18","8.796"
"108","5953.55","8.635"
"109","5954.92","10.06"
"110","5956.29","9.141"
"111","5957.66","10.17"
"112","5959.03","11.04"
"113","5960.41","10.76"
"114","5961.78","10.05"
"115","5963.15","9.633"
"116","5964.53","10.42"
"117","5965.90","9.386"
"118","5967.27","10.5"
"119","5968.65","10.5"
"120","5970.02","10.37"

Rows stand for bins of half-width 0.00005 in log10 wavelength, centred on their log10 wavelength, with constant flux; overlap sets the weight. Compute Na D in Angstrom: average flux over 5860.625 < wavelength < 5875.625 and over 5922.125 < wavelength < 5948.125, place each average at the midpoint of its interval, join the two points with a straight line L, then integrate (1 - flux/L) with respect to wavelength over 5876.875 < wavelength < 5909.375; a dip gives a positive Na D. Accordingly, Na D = 3.4 Angstrom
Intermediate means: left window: 9.5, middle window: 8.71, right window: 10.1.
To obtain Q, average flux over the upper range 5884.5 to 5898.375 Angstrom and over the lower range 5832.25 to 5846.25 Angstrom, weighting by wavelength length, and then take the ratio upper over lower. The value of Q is 0.76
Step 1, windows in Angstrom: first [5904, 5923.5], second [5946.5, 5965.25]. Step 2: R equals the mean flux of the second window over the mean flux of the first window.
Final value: 1.0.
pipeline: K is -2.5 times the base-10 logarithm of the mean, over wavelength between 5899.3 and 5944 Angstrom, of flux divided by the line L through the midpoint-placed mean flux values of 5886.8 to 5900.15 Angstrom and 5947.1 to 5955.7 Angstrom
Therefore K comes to -0.14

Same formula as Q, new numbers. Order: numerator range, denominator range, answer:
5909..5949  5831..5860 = 1.02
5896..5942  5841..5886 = 1.01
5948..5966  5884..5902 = 1.24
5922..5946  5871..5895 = 1.18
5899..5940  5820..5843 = 0.93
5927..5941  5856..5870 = 1.04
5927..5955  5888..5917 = 1.14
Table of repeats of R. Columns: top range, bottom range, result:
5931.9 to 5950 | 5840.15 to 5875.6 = 1.06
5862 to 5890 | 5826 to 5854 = 0.92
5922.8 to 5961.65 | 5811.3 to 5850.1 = 0.99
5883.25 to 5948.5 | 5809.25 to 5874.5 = 0.95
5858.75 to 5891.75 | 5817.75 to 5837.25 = 0.89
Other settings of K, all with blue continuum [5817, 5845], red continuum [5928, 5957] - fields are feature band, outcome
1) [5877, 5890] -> 0.146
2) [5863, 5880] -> 0.065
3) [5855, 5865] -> 0.073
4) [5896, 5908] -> 0.087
